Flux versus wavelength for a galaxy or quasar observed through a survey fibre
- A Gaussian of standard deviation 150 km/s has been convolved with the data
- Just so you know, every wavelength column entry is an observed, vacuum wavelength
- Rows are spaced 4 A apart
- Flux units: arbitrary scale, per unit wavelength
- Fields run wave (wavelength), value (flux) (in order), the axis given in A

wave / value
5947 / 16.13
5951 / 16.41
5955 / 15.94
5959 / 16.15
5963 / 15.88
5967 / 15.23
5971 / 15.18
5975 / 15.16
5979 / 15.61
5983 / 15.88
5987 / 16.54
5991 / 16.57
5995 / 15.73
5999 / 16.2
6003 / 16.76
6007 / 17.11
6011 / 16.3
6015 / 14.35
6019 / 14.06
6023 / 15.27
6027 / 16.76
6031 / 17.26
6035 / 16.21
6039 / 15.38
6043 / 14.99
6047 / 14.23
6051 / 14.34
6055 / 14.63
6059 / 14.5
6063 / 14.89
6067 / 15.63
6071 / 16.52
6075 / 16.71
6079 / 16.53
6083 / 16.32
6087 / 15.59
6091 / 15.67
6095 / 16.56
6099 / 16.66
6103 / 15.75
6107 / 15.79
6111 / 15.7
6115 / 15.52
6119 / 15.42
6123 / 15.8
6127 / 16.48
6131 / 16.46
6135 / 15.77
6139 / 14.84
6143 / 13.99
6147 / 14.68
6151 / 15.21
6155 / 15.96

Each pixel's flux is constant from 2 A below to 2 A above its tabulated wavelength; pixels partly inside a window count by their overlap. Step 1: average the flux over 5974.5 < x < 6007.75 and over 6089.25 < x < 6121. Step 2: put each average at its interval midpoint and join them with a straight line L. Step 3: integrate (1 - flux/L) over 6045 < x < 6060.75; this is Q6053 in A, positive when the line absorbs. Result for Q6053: 1.6 A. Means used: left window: 16.2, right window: 15.9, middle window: 14.4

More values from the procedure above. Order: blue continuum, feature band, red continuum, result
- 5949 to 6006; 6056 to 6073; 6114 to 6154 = 0.4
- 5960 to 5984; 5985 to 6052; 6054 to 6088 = -0.8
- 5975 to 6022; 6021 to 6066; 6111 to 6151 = 1.2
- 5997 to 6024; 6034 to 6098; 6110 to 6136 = 1.1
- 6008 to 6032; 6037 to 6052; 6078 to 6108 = 1.0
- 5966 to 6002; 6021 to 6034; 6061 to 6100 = -0.4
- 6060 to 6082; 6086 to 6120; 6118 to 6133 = 0.4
